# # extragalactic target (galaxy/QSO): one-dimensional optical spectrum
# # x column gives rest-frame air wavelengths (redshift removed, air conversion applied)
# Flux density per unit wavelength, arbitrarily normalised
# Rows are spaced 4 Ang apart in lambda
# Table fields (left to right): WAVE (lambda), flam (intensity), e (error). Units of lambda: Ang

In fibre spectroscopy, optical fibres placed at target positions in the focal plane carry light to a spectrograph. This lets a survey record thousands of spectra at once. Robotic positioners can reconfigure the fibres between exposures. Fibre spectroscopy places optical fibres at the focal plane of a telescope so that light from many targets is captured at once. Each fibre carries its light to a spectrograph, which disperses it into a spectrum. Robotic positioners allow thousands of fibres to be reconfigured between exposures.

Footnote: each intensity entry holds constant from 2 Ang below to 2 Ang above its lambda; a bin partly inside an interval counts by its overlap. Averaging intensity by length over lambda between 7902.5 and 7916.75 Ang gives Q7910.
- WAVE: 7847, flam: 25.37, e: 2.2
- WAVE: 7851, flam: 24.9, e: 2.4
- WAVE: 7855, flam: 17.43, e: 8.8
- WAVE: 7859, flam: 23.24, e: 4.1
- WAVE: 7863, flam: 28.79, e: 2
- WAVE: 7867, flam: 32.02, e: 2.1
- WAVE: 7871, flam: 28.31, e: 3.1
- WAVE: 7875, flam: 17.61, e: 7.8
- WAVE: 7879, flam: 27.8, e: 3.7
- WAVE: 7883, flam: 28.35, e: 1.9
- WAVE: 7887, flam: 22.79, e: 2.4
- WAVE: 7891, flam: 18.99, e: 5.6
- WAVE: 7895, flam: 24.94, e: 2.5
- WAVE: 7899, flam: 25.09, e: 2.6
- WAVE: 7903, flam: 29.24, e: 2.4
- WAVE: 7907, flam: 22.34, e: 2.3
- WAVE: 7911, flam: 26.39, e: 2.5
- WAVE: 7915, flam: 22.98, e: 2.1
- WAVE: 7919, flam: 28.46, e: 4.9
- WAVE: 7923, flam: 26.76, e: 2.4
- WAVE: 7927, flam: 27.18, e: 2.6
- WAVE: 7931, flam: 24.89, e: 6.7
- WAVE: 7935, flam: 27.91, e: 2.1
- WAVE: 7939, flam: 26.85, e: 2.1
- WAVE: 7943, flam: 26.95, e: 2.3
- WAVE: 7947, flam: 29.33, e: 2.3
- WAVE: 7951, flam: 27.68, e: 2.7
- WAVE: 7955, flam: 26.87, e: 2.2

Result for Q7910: 24.9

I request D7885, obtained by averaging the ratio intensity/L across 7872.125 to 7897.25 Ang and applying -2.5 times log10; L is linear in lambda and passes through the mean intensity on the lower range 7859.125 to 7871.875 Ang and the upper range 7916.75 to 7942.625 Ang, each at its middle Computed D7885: 0.20 mag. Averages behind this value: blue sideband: 28.9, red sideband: 27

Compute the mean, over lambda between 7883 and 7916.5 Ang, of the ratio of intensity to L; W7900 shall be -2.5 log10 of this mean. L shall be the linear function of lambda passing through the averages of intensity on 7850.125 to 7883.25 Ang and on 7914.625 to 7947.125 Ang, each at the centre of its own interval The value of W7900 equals 0.07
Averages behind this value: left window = 25.2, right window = 26.9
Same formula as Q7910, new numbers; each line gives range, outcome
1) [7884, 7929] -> 25.1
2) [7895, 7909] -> 25.5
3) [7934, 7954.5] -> 27.7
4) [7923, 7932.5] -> 26.2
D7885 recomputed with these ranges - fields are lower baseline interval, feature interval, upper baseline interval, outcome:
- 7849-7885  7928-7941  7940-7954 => 0.034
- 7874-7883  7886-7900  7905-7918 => 0.073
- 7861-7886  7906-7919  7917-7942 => 0.095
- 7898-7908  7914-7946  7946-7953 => 0.027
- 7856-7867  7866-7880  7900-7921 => 0.012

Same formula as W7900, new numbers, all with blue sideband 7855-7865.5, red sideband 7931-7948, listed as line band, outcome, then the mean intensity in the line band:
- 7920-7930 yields -0.003 mag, 26.9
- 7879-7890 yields 0.004 mag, 25.4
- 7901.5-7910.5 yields 0.021 mag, 25.7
